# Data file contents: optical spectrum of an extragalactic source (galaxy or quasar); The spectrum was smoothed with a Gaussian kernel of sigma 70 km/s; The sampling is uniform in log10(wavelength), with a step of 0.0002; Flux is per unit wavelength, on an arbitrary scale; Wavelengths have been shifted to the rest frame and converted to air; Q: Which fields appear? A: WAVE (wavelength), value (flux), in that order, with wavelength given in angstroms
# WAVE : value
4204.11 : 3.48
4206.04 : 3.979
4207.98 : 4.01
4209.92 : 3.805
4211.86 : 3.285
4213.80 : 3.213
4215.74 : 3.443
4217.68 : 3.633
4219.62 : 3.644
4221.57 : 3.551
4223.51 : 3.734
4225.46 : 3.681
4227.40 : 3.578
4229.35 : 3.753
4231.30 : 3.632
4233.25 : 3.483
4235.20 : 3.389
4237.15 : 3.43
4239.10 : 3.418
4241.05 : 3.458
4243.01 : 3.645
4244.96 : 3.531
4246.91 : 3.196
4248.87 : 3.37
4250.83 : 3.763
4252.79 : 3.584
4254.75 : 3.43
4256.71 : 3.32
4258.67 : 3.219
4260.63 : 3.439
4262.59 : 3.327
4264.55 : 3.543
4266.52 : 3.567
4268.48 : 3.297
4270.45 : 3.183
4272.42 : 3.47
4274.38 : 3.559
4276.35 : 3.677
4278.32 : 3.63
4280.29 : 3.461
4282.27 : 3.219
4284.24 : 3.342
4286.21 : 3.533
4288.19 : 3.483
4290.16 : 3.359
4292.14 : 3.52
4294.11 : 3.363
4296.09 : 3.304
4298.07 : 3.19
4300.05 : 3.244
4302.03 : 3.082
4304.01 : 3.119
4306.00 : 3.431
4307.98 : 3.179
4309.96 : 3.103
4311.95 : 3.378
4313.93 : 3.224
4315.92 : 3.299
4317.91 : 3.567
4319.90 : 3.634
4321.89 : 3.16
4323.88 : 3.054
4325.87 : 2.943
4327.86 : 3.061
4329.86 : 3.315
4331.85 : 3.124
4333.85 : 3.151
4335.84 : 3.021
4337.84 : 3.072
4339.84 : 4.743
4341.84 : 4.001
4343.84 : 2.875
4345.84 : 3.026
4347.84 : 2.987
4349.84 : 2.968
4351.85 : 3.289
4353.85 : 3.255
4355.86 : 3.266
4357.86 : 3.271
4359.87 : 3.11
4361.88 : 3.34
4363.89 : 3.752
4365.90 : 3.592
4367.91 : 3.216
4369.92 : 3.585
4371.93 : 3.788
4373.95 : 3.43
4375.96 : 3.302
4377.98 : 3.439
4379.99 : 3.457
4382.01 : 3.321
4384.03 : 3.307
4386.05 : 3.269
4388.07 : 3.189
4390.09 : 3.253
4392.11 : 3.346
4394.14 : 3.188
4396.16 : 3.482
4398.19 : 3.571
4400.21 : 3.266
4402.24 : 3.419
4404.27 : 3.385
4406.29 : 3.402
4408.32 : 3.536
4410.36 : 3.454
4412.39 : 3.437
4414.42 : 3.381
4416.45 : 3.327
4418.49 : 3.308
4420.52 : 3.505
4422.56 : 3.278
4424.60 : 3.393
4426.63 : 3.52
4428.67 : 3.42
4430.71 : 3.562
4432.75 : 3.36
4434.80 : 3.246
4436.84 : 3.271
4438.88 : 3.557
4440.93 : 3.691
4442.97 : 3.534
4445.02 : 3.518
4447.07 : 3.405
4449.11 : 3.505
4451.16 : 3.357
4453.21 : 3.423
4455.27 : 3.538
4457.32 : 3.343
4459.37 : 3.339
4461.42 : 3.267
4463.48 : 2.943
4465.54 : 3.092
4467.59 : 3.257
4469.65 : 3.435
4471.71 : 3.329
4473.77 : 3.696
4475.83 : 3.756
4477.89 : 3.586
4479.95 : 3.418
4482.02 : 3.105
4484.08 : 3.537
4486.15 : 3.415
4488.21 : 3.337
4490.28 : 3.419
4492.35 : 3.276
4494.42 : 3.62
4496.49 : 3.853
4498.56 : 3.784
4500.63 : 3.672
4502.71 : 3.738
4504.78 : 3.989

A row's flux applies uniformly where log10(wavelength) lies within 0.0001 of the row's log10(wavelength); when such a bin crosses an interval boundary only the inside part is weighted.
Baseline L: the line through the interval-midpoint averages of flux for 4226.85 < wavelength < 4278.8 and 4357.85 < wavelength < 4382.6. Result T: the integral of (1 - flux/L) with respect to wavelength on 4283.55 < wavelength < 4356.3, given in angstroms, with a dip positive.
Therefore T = 3.5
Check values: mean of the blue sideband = 3.48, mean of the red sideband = 3.44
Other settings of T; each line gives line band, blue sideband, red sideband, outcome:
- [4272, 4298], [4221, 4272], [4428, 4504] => 0.2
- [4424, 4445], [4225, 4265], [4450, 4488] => -0.4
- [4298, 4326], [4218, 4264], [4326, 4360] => 0.7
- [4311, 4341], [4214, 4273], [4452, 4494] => 1.1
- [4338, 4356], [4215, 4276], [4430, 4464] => 0.4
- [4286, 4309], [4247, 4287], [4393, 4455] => 0.9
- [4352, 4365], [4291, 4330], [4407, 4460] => 0.0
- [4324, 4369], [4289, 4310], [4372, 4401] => 0.5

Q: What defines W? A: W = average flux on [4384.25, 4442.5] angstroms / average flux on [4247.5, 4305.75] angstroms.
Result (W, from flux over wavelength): 1.00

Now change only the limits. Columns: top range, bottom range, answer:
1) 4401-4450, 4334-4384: 1.02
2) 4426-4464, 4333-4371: 1.02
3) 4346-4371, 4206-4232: 0.91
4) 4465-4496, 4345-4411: 1.03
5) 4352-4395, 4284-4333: 1.03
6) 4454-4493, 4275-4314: 1.01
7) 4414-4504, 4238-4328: 1.02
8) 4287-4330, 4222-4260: 0.93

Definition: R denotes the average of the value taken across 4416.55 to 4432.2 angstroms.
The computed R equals 3.42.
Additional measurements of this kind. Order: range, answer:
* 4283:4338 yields 3.26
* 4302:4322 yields 3.3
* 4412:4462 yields 3.42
